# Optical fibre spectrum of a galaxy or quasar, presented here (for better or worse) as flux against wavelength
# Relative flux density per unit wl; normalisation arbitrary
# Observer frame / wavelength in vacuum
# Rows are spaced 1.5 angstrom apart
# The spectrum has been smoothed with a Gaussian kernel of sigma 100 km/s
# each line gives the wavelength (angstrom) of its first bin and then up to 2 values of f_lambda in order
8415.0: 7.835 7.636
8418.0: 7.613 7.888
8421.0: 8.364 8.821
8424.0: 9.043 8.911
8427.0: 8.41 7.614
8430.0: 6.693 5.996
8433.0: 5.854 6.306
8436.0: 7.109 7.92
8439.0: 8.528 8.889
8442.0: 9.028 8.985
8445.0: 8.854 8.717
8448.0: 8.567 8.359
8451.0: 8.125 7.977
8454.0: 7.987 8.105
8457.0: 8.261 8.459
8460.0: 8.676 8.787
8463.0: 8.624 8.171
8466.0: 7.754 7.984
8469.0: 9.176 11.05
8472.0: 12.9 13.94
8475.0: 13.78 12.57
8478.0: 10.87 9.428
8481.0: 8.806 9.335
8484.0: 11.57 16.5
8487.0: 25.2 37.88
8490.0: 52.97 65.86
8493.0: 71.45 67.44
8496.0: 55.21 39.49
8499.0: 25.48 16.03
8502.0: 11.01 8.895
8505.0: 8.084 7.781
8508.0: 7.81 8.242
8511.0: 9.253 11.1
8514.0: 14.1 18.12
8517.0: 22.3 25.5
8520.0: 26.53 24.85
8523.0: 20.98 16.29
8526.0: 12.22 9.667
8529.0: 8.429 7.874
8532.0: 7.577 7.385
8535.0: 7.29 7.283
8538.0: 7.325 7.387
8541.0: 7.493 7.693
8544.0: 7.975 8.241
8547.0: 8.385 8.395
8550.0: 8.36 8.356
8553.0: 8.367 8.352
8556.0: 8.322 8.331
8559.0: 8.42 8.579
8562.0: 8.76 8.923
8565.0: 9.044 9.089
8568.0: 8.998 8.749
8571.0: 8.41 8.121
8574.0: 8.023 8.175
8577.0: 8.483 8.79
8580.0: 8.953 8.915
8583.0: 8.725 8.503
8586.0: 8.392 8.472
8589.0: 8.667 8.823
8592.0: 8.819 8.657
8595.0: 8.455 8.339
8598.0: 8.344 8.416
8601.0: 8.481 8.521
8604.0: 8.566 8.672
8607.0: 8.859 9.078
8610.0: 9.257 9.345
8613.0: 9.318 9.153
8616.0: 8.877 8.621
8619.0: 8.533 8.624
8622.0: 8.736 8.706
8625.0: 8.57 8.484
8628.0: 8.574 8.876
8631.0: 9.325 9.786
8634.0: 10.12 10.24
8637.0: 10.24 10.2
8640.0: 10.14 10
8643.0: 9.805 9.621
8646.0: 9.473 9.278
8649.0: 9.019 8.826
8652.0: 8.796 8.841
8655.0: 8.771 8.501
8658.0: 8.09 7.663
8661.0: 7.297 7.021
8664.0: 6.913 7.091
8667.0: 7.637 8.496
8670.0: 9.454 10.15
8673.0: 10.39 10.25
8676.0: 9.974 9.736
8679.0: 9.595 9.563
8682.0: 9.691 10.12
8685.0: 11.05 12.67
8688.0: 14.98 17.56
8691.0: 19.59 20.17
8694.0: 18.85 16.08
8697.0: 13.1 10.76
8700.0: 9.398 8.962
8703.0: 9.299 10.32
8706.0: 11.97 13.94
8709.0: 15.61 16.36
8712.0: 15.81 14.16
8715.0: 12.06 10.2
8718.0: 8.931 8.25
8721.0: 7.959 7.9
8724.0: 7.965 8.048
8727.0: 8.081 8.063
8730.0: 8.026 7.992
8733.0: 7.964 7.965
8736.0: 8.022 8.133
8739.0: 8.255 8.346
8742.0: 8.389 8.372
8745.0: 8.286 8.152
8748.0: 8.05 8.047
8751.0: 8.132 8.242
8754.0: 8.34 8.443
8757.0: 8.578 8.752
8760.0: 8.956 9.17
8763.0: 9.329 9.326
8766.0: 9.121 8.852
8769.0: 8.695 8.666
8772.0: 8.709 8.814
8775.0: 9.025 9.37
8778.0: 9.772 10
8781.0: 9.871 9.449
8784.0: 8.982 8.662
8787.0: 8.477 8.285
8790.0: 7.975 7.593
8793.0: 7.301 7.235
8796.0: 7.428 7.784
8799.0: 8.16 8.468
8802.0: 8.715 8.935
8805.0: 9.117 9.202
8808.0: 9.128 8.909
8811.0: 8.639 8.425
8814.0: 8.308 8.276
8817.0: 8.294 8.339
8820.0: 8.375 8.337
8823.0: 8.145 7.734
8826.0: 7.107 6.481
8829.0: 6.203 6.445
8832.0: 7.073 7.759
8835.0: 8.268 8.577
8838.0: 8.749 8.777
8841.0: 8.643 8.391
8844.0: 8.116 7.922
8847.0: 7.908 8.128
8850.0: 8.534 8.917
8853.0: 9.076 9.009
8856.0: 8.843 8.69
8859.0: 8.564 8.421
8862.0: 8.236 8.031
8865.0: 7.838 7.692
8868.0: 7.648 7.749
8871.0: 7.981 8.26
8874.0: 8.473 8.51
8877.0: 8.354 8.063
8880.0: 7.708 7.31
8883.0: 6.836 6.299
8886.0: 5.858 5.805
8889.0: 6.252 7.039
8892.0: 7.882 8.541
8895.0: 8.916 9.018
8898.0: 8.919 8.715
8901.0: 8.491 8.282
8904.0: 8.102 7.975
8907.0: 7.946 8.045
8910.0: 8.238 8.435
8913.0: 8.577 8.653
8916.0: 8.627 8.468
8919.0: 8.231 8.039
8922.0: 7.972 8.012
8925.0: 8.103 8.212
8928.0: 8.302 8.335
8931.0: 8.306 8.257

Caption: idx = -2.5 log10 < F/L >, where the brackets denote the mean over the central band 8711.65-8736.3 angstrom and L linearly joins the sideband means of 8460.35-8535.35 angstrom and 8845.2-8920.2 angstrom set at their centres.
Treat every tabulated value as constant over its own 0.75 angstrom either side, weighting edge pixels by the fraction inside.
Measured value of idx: 0.34 mag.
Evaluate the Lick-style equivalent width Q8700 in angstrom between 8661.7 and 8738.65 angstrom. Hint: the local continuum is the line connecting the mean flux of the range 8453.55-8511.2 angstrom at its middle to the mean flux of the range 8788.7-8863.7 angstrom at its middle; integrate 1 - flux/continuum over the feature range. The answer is 8.7 angstrom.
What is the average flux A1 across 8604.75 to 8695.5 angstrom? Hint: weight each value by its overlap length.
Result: 9.97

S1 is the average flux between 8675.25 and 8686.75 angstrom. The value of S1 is 10.2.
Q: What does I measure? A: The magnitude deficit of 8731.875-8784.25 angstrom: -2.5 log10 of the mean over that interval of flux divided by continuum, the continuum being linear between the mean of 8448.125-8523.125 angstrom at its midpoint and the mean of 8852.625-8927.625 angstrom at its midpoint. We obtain 0.296 mag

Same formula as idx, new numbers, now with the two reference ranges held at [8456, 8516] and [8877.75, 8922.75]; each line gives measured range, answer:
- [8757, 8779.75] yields 0.257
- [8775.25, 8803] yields 0.268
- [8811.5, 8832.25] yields 0.288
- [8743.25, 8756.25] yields 0.410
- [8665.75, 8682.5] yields 0.428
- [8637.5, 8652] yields 0.478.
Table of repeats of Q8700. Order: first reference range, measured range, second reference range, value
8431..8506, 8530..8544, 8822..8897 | 7.01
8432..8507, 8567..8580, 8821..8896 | 5.24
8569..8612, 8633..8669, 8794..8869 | -1.40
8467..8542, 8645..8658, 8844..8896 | 4.95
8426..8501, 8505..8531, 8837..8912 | 1.10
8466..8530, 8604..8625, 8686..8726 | 9.47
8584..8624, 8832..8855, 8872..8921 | -0.86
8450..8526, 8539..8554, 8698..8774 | 7.63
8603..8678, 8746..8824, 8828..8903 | -2.36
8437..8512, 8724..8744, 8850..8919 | 5.56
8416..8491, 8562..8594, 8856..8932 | 4.69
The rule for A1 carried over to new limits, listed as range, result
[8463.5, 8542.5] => 18.2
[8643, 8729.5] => 10.7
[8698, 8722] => 11.5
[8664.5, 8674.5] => 8.92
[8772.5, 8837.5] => 8.32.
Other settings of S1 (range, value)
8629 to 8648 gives 9.8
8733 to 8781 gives 8.66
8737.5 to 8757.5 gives 8.27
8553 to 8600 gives 8.58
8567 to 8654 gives 8.93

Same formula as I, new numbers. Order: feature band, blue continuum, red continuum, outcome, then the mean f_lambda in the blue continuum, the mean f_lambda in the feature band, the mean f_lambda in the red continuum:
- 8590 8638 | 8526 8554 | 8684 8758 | 0.03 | 8.09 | 8.93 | 10.7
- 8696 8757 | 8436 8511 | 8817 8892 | 0.13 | 16.7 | 9.62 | 7.87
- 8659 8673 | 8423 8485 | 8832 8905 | 0.05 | 8.96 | 8.1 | 8.07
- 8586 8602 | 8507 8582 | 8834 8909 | 0.18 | 10.5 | 8.54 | 8.09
